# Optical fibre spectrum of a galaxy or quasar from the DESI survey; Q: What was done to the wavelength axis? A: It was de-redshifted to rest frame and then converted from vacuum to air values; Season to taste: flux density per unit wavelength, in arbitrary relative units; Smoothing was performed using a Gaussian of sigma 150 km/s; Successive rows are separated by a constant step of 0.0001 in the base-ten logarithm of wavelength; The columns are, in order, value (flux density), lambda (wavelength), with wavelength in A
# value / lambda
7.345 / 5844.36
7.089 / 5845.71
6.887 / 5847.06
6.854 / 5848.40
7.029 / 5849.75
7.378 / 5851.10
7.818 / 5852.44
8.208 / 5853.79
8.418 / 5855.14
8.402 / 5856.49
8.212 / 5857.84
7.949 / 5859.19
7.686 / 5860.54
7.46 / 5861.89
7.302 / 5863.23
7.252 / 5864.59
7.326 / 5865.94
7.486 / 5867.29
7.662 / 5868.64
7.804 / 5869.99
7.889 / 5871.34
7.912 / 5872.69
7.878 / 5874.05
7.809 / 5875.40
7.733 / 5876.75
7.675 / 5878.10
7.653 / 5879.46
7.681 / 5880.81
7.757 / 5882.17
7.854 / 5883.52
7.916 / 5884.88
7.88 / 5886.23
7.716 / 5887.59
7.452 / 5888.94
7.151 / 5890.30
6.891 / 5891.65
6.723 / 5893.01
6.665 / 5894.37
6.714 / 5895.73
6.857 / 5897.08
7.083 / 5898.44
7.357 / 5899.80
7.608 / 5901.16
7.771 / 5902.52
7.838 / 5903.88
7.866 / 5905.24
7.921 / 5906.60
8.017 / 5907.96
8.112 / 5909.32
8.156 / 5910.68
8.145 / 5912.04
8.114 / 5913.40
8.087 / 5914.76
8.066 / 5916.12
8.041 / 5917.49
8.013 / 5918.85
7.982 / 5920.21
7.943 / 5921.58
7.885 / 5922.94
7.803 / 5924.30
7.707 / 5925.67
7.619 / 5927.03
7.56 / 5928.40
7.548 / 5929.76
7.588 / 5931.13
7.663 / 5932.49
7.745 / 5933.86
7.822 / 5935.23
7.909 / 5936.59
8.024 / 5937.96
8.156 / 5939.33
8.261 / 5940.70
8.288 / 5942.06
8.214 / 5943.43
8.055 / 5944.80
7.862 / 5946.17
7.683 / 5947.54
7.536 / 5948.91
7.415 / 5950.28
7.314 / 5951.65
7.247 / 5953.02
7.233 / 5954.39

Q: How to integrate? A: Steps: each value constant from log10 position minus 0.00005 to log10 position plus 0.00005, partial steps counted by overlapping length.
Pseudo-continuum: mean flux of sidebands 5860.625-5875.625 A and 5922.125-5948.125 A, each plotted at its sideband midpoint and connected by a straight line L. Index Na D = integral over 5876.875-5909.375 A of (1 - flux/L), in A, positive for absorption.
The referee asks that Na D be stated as 0.88 A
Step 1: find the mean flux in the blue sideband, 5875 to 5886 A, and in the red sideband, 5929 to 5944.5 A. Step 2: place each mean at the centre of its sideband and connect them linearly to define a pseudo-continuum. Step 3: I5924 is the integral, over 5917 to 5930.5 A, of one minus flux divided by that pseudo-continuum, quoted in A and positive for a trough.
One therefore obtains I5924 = 0.1 A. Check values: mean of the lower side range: 7.77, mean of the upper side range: 7.93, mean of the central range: 7.81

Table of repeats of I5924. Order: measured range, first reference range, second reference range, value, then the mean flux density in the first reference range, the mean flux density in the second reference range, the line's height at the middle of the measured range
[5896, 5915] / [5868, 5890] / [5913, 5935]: 0.12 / 7.76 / 7.83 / 7.8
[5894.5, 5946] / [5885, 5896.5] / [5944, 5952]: -2.63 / 7.19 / 7.66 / 7.43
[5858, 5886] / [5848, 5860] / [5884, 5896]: -0.59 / 7.82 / 7.26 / 7.54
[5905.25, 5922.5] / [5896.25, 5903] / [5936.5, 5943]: -0.98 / 7.31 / 8.15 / 7.61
